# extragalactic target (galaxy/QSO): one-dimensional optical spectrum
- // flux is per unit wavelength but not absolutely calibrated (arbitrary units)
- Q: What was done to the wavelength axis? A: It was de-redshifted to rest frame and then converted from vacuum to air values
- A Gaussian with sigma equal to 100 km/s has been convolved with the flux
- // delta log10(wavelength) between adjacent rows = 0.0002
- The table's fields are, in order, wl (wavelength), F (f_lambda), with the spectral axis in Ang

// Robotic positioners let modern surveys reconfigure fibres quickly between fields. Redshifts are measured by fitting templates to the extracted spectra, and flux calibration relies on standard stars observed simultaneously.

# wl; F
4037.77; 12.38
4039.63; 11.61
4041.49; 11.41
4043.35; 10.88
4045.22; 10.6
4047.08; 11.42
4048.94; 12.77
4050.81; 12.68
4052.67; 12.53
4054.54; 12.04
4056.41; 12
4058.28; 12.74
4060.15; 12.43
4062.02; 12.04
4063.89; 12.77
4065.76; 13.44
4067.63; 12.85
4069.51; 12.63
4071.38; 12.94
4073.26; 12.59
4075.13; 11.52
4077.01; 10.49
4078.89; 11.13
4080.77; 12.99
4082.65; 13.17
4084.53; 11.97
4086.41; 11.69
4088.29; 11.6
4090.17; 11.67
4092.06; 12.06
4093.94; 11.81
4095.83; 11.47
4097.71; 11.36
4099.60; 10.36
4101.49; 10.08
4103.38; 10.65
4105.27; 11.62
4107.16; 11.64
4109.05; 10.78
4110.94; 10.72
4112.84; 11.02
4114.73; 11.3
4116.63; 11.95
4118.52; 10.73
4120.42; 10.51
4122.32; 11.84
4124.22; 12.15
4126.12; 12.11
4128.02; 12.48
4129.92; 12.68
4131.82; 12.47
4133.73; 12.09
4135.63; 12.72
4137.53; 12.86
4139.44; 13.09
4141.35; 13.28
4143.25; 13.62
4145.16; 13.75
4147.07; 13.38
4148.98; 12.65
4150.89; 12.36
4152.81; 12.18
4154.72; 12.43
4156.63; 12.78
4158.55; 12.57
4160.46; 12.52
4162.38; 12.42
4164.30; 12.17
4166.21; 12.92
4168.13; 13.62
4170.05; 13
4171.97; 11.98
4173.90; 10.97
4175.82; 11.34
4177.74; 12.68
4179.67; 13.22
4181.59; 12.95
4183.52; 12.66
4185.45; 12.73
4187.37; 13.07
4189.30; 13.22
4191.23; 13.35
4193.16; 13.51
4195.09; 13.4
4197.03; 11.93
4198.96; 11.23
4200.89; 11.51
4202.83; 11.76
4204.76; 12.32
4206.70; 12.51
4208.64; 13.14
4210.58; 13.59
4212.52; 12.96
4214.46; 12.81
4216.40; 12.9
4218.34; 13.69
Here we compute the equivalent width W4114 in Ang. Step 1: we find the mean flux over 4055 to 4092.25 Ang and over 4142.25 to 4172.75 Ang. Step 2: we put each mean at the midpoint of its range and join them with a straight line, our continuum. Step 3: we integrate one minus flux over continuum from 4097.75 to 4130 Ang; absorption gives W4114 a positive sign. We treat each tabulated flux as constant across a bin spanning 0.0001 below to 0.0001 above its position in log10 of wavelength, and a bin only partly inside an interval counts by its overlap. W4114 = 3.1 Ang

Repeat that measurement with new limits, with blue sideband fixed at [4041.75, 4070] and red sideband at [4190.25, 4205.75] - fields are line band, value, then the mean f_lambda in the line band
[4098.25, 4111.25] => 1.50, 10.9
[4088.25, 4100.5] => 0.80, 11.5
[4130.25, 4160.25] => -1.18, 12.8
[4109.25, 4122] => 1.27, 11.1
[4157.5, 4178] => -0.05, 12.4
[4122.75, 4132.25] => -0.03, 12.3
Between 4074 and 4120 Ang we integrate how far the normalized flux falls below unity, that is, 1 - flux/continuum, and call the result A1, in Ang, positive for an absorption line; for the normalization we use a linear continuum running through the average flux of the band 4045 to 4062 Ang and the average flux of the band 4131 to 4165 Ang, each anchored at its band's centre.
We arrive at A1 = 3.9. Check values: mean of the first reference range 12.2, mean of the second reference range 12.7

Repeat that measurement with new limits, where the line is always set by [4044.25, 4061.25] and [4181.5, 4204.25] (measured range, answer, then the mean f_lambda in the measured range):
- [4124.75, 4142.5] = -0.35 Ang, 12.6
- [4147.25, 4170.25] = -0.31 Ang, 12.6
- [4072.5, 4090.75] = 0.51 Ang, 11.9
